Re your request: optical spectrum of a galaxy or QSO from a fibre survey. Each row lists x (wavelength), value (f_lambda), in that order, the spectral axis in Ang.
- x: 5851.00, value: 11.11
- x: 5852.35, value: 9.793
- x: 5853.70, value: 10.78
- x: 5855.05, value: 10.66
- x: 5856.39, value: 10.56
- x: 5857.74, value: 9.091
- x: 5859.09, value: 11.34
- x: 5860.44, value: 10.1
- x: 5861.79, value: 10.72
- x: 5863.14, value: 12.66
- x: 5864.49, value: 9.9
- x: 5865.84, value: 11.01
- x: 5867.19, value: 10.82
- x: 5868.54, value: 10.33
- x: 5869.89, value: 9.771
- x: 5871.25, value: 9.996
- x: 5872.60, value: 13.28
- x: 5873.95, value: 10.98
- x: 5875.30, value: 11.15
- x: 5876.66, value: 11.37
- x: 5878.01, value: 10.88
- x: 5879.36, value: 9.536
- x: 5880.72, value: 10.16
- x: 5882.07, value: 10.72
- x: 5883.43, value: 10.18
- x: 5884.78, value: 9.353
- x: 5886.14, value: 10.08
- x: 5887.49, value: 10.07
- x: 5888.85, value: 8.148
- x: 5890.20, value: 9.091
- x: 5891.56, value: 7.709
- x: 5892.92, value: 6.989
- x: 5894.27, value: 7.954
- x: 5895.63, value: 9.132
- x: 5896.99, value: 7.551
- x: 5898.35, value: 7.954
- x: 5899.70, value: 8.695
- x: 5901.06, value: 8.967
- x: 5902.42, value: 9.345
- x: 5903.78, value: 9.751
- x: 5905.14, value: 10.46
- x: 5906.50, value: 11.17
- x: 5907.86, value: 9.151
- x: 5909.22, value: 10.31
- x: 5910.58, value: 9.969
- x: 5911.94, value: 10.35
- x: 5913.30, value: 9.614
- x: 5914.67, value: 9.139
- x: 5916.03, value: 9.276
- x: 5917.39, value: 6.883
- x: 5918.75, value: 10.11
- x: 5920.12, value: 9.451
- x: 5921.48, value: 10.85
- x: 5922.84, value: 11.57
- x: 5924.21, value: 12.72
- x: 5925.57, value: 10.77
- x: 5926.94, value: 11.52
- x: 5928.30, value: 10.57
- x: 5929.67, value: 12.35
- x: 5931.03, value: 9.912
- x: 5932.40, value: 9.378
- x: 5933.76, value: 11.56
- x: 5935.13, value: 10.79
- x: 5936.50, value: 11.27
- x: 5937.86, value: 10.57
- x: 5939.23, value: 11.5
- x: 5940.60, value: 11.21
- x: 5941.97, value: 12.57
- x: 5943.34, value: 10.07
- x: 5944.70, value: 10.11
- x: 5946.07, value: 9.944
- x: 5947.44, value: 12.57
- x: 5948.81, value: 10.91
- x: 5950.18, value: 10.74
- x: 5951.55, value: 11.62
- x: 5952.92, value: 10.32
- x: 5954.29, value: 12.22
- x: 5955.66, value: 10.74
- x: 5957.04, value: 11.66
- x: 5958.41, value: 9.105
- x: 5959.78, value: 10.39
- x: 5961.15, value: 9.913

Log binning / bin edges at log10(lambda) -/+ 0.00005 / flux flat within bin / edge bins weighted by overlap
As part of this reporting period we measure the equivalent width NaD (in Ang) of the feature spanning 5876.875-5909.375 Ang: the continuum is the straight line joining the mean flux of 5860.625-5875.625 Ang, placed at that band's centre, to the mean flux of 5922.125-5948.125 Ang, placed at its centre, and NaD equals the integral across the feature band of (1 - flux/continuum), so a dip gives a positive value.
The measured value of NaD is 5.0 Ang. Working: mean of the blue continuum 10.9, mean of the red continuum 11.1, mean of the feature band 9.32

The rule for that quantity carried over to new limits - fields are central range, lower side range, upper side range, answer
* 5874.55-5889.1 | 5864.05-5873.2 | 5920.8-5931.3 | 0.9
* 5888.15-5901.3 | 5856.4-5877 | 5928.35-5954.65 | 3.2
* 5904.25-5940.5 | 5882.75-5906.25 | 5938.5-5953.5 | -1.3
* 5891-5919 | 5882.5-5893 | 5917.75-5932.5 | 2.4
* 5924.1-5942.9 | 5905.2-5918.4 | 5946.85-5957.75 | -1.1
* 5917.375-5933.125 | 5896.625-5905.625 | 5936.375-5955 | -0.8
